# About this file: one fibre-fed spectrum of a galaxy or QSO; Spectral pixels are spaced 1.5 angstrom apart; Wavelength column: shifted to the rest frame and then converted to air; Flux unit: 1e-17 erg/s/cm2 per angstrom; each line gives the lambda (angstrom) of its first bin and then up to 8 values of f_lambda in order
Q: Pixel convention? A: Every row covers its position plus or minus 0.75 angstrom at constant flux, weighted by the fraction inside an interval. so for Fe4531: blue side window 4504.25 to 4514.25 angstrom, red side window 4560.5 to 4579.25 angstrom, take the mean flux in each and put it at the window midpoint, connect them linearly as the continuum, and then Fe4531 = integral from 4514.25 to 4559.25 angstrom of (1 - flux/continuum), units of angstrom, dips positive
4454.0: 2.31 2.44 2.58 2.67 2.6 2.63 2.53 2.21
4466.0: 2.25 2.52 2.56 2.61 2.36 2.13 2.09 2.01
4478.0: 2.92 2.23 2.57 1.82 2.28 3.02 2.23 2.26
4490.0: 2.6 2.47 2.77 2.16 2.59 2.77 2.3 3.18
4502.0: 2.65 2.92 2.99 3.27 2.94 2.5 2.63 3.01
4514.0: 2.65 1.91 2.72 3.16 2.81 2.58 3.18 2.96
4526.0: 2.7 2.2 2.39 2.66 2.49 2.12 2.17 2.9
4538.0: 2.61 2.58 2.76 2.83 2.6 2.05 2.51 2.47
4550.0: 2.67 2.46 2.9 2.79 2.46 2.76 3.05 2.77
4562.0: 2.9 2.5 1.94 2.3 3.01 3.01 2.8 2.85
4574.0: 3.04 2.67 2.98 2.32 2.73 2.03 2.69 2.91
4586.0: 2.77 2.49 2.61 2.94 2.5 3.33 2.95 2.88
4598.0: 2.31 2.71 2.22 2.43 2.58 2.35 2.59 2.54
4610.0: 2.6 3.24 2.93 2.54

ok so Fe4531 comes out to 2.9 angstrom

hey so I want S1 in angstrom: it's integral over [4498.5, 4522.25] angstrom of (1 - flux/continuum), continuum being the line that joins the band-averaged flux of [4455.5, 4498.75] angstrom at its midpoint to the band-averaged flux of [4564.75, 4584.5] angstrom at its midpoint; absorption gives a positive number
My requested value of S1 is -2.3 angstrom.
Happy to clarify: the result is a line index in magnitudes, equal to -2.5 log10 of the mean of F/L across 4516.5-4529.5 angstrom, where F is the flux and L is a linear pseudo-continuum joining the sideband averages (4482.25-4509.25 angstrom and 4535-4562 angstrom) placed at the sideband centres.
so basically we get -0.04 mag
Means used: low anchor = 2.64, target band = 2.75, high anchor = 2.65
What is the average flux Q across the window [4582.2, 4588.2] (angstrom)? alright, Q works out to 2.71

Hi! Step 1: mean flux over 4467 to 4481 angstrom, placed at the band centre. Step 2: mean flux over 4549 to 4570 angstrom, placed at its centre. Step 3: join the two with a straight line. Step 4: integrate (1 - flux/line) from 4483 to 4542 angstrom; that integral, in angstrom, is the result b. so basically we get -2.9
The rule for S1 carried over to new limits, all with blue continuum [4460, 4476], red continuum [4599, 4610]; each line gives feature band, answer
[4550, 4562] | -1.4 angstrom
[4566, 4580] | -1.8 angstrom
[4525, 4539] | -0.2 angstrom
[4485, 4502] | -1.1 angstrom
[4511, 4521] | -1.1 angstrom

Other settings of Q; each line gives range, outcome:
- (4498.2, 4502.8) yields 2.71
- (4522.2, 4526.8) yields 2.93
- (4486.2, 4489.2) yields 2.26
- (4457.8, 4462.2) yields 2.63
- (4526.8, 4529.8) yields 2.3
